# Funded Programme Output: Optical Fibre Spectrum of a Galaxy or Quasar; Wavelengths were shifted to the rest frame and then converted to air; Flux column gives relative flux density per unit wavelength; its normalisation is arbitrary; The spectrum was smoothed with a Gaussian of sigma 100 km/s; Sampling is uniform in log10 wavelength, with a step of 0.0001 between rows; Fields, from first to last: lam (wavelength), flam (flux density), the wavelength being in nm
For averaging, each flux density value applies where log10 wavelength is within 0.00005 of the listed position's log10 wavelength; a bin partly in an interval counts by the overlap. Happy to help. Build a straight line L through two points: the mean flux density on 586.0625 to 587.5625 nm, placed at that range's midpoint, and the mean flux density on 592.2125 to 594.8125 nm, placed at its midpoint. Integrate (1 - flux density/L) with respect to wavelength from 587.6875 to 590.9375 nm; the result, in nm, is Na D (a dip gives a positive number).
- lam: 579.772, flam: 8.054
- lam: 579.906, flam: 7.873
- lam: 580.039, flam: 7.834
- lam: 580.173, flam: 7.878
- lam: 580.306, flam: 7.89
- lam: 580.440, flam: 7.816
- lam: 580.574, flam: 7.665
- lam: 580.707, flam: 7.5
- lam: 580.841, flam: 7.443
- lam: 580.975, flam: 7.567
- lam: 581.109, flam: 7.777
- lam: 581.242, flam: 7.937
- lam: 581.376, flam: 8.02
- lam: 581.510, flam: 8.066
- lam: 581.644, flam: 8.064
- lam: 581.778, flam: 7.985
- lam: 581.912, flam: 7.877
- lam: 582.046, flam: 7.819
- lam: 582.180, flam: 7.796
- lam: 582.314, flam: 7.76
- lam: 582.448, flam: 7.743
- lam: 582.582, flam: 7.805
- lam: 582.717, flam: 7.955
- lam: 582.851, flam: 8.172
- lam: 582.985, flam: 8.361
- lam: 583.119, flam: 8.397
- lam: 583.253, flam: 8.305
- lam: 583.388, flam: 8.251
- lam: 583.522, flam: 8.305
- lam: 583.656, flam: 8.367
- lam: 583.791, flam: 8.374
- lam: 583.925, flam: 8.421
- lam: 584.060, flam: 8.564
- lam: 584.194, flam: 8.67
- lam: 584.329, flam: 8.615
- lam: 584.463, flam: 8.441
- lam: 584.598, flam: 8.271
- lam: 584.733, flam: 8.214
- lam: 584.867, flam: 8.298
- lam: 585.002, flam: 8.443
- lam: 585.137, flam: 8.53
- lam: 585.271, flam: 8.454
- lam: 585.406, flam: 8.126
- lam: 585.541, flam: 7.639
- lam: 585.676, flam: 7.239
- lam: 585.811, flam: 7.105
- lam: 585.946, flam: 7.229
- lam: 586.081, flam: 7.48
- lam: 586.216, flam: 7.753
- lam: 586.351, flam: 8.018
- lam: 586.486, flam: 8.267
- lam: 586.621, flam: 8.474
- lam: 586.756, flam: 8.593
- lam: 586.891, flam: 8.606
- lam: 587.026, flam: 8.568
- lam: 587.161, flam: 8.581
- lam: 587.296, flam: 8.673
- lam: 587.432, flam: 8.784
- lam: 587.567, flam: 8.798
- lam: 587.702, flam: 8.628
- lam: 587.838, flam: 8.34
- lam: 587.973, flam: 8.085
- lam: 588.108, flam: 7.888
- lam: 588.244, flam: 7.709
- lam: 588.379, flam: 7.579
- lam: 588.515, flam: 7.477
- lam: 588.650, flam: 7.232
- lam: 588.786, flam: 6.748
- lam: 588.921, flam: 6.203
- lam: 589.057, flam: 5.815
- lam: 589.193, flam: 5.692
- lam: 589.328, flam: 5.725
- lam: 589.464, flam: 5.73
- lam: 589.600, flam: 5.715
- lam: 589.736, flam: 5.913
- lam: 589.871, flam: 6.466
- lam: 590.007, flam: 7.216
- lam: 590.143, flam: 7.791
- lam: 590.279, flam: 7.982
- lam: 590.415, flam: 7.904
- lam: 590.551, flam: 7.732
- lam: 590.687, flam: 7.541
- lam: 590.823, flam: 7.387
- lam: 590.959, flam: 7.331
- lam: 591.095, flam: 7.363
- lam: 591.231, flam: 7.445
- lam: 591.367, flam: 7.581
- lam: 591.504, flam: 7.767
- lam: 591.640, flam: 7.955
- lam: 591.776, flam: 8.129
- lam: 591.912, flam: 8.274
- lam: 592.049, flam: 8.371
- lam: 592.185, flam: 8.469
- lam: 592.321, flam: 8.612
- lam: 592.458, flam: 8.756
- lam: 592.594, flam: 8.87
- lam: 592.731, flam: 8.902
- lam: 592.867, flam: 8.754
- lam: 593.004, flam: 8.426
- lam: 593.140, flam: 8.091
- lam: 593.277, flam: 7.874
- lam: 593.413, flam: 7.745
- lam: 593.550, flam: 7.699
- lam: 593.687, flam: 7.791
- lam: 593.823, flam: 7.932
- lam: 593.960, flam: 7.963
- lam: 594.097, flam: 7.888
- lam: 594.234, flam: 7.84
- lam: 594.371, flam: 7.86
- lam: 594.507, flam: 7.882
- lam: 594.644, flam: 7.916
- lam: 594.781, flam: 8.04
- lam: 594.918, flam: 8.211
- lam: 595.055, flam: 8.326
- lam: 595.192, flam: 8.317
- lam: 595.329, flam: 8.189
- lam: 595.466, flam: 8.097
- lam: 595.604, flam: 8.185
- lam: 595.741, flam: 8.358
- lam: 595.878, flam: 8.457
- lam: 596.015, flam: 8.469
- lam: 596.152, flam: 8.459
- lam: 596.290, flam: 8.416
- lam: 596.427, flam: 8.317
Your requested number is 0.48 nm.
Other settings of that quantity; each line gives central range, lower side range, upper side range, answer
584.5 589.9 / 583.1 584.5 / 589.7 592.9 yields 0.359 nm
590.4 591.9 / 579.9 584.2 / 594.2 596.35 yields 0.087 nm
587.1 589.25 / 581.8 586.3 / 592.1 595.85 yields 0.127 nm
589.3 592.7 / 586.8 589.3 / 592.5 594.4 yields 0.168 nm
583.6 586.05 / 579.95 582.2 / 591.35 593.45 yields -0.053 nm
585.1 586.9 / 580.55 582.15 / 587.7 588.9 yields -0.056 nm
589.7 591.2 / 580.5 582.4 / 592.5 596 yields 0.128 nm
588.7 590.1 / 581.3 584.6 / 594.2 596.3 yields 0.345 nm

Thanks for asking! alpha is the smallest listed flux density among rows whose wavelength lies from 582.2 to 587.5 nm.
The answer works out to 7.105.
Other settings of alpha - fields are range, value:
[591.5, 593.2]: 7.767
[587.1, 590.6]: 5.692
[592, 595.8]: 7.699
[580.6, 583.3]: 7.443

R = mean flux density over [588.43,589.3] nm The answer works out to 6.51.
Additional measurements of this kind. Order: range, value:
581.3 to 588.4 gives 8.16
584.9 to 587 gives 8.01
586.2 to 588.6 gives 8.27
